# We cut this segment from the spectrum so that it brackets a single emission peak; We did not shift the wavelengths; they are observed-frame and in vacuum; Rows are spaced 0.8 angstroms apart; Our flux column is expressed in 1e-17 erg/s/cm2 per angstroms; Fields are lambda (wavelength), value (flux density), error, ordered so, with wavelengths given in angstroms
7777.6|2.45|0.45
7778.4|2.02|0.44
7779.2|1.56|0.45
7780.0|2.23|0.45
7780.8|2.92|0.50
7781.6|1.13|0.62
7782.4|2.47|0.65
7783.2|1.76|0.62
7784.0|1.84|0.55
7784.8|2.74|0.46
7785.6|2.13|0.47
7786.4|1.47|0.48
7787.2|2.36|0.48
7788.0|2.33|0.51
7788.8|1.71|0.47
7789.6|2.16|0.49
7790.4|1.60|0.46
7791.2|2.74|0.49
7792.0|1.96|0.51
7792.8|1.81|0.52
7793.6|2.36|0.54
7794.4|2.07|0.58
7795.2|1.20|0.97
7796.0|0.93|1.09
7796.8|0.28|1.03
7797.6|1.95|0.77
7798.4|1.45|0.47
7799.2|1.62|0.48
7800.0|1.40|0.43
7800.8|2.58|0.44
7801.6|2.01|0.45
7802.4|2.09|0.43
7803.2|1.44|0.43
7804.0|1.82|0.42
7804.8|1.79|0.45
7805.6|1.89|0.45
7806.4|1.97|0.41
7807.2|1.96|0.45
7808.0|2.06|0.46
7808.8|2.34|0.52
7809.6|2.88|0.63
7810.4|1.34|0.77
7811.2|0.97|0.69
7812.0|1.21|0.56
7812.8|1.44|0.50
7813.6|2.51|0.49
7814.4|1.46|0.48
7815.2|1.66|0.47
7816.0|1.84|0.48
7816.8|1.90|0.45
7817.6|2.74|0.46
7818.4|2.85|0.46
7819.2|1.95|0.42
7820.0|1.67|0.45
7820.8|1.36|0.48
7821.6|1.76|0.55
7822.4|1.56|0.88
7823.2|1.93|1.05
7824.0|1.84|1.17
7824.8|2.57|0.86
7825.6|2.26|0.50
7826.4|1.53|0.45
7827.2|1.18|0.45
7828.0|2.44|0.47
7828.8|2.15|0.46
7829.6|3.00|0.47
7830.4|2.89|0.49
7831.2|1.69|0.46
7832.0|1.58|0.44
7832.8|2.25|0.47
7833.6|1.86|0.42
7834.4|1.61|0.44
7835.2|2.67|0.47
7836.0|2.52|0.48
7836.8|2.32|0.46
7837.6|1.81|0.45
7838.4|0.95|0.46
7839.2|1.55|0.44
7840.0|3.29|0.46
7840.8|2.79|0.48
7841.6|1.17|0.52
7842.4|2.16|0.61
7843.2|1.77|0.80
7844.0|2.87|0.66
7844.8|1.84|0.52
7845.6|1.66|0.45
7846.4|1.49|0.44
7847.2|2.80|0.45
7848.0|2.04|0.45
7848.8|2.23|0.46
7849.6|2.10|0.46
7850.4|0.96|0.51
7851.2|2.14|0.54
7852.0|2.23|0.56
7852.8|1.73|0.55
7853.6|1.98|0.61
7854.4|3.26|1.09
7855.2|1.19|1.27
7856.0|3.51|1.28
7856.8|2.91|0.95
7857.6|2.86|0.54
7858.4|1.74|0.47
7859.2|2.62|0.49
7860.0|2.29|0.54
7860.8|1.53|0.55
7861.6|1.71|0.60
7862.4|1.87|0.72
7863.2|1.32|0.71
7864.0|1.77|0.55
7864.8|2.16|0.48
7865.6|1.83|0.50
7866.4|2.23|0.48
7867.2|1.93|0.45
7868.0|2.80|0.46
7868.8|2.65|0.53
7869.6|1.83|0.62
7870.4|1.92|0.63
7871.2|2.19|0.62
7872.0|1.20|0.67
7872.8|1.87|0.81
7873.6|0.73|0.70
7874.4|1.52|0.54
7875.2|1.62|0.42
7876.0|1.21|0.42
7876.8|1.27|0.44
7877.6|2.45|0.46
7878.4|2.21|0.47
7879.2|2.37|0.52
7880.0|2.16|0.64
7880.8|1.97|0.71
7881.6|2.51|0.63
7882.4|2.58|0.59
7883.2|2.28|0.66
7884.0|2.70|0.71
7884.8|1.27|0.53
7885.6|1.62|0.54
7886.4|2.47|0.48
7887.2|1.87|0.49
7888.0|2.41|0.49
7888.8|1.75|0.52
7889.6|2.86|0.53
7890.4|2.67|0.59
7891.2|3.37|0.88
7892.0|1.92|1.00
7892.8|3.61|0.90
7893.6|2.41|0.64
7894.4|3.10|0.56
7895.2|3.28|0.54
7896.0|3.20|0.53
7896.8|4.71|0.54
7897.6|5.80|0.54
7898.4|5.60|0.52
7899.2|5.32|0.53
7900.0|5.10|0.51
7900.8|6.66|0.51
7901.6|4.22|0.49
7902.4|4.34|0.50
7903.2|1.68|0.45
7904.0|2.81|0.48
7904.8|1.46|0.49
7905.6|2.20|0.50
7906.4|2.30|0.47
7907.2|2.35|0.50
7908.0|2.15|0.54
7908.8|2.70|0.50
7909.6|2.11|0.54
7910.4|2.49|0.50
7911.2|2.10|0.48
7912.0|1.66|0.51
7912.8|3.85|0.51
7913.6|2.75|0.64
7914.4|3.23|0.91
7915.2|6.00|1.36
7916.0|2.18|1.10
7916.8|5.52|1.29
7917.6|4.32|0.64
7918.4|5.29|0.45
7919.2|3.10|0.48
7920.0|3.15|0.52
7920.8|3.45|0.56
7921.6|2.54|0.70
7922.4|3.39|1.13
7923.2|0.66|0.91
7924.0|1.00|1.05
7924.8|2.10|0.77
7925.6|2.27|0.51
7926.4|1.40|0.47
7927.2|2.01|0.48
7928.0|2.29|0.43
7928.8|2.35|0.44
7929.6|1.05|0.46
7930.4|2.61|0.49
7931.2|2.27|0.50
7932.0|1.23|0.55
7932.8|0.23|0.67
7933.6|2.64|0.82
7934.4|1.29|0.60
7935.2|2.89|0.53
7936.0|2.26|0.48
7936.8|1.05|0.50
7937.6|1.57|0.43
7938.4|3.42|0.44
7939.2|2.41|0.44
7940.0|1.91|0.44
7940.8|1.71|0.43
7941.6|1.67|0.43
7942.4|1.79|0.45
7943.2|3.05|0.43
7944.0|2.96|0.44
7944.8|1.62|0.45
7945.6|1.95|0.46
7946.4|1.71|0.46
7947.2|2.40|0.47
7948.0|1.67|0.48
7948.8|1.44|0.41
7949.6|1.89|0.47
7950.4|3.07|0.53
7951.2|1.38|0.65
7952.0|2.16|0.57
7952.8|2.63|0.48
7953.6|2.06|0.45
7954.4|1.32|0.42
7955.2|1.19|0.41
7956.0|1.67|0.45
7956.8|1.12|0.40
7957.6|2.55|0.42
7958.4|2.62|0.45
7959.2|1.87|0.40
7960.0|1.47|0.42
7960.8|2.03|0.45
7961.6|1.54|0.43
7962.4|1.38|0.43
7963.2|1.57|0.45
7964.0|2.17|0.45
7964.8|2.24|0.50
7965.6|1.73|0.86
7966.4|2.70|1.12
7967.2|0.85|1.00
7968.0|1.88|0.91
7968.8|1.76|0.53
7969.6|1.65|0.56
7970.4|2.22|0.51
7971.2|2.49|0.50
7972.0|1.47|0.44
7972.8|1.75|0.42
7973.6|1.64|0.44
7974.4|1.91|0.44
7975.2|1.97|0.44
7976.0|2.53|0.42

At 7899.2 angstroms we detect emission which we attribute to [S II]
